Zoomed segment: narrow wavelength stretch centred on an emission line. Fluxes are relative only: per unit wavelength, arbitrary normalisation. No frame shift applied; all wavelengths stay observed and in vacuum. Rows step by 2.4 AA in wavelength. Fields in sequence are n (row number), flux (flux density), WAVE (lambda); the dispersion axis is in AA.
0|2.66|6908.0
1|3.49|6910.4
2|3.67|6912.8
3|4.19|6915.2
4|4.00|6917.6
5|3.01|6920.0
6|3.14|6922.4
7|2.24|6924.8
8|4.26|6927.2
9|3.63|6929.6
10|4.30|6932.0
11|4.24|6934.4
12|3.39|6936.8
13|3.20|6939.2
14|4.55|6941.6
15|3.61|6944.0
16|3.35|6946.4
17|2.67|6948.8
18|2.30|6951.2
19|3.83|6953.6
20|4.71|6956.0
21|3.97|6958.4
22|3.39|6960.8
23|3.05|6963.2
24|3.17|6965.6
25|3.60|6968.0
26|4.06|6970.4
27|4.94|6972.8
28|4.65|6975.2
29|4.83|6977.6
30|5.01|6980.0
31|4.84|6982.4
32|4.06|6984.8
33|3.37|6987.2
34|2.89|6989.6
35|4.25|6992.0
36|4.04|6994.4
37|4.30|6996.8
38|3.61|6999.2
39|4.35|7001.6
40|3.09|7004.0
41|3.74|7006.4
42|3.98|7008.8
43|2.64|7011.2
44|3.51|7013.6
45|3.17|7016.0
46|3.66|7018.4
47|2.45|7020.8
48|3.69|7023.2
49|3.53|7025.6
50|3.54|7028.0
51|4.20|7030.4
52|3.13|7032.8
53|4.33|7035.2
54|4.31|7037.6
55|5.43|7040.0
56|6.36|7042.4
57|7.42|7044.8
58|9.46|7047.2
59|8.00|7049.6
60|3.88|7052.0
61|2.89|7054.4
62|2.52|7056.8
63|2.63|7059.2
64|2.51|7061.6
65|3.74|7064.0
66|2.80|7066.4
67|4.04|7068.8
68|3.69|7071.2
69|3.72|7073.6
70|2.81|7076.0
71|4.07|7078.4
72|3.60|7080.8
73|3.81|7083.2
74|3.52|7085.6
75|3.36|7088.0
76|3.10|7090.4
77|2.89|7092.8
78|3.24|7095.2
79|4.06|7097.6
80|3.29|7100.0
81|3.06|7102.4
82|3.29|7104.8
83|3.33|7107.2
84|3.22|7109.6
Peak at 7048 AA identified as [O III]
